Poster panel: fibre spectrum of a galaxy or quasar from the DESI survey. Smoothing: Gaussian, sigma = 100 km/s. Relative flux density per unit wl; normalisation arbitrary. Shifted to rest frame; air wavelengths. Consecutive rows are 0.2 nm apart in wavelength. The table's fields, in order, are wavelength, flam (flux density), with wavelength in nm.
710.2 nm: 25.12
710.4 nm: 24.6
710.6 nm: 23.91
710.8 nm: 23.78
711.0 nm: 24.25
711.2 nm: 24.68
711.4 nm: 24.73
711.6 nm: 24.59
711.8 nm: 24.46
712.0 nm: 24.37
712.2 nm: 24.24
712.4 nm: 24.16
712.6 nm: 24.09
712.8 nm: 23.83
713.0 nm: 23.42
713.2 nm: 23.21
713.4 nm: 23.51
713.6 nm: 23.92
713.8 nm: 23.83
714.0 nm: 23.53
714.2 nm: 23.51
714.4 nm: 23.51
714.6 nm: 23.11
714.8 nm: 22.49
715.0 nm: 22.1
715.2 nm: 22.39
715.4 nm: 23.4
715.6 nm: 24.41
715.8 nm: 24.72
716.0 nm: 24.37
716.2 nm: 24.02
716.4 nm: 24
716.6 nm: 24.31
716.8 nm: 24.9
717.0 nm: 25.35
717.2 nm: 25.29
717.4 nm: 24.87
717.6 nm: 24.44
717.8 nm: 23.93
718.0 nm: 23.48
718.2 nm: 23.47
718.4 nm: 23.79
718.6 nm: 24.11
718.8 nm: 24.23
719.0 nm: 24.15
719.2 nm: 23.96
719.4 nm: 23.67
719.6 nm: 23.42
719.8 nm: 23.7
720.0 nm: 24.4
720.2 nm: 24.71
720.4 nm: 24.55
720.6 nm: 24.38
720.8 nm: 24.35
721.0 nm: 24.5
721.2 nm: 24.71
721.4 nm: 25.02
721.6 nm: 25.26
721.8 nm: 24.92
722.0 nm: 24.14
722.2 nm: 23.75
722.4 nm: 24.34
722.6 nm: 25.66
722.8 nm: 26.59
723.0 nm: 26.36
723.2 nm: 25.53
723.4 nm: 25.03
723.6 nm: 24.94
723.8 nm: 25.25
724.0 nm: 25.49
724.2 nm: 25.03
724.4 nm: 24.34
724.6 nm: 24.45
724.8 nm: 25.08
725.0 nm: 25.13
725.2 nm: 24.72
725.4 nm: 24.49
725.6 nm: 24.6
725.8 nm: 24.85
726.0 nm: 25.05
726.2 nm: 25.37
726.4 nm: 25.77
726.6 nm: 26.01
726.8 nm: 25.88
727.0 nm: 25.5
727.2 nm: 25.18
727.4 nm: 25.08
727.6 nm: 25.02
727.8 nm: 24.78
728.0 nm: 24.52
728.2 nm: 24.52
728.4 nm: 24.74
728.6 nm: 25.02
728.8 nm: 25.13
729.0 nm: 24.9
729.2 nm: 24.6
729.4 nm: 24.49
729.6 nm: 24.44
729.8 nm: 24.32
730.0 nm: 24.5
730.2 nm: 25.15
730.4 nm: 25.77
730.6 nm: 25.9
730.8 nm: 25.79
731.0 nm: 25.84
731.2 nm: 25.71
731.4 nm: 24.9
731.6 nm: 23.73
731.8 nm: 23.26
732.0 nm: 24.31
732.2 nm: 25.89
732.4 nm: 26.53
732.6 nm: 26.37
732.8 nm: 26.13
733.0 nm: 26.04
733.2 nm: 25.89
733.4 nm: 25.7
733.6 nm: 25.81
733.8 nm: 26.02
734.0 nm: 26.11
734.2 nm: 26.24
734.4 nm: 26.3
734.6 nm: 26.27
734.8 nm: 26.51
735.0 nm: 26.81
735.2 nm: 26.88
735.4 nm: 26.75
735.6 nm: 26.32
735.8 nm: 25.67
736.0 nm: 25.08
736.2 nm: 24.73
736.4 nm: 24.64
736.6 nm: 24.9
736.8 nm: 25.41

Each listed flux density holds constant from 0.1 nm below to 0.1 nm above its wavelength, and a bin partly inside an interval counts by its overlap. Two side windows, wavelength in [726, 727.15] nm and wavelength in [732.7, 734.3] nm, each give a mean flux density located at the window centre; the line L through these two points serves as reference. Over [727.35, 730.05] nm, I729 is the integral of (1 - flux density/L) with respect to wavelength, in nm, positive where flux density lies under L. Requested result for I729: 0.11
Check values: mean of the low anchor 25.6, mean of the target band 24.7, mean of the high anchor 26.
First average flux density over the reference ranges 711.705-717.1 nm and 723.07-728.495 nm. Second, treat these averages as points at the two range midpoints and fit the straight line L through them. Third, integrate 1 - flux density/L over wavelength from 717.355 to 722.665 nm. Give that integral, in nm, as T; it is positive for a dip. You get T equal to 0.03 nm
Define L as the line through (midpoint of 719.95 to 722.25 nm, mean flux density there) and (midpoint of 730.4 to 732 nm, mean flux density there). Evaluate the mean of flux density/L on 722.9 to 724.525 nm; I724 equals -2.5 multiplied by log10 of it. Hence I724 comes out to -0.02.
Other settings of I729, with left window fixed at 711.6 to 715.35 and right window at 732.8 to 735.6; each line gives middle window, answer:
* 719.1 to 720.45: 0.02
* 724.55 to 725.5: 0.01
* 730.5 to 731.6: 0.02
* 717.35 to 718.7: 0.01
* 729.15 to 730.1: 0.04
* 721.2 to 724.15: -0.05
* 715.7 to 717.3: -0.04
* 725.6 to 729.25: 0.04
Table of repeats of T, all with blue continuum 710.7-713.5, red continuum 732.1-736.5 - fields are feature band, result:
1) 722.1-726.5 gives 0.01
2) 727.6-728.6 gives 0.03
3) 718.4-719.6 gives 0.04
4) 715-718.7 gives 0.06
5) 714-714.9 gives 0.04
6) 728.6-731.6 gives 0.07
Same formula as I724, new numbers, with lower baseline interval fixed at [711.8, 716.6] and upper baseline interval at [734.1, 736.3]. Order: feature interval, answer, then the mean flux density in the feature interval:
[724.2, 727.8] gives 0.00 mag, 25.1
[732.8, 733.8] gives 0.00 mag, 25.9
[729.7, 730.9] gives 0.01 mag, 25.2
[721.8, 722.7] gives 0.00 mag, 24.5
